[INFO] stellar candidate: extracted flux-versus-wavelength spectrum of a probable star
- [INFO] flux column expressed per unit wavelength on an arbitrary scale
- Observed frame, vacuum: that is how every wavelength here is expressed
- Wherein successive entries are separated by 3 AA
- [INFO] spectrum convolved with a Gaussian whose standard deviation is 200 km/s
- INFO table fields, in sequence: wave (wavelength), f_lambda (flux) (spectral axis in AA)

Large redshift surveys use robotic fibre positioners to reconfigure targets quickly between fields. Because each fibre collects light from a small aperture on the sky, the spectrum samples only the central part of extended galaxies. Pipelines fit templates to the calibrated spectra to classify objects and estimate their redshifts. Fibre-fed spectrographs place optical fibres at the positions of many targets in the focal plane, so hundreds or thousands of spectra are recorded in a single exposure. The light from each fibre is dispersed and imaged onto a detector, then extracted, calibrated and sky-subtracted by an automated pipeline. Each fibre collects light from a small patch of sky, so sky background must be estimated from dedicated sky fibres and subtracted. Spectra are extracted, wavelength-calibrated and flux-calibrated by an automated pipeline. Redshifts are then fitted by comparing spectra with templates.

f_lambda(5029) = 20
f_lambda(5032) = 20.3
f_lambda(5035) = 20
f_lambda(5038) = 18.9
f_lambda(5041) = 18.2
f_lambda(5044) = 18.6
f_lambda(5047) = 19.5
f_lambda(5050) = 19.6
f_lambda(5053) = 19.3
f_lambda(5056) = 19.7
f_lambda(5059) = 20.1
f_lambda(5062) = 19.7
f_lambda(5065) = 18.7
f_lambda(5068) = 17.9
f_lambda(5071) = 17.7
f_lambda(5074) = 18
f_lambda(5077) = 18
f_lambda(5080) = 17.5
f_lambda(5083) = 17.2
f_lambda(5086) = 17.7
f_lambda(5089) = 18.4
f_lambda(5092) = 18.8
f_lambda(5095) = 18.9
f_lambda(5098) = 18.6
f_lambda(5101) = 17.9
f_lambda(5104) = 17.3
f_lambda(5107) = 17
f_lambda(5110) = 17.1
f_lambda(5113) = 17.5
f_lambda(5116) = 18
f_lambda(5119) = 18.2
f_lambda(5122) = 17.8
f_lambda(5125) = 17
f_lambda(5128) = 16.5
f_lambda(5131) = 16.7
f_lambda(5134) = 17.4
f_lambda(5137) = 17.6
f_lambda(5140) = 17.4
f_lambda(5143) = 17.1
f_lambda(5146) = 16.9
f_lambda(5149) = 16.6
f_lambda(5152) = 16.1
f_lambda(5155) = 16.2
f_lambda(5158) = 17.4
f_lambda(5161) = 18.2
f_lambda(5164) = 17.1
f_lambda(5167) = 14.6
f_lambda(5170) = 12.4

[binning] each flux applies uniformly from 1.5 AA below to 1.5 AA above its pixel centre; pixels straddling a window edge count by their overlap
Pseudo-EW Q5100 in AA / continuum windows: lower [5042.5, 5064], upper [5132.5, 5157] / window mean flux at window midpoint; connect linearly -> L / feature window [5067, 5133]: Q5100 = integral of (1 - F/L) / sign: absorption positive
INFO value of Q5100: 1.7 AA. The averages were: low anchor 19.5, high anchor 16.9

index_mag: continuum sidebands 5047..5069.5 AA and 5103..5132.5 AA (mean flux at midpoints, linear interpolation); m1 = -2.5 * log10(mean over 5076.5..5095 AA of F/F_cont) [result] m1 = 0.02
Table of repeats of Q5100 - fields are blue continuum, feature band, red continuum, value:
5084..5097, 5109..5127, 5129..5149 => 0.1 AA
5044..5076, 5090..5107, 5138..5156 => -0.2 AA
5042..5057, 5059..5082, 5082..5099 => 0.6 AA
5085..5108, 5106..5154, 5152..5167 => 0.7 AA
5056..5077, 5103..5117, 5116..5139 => 0.3 AA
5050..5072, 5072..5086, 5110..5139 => 0.7 AA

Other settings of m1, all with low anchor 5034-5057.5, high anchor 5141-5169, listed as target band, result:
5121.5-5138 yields 0.01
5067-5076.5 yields 0.04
